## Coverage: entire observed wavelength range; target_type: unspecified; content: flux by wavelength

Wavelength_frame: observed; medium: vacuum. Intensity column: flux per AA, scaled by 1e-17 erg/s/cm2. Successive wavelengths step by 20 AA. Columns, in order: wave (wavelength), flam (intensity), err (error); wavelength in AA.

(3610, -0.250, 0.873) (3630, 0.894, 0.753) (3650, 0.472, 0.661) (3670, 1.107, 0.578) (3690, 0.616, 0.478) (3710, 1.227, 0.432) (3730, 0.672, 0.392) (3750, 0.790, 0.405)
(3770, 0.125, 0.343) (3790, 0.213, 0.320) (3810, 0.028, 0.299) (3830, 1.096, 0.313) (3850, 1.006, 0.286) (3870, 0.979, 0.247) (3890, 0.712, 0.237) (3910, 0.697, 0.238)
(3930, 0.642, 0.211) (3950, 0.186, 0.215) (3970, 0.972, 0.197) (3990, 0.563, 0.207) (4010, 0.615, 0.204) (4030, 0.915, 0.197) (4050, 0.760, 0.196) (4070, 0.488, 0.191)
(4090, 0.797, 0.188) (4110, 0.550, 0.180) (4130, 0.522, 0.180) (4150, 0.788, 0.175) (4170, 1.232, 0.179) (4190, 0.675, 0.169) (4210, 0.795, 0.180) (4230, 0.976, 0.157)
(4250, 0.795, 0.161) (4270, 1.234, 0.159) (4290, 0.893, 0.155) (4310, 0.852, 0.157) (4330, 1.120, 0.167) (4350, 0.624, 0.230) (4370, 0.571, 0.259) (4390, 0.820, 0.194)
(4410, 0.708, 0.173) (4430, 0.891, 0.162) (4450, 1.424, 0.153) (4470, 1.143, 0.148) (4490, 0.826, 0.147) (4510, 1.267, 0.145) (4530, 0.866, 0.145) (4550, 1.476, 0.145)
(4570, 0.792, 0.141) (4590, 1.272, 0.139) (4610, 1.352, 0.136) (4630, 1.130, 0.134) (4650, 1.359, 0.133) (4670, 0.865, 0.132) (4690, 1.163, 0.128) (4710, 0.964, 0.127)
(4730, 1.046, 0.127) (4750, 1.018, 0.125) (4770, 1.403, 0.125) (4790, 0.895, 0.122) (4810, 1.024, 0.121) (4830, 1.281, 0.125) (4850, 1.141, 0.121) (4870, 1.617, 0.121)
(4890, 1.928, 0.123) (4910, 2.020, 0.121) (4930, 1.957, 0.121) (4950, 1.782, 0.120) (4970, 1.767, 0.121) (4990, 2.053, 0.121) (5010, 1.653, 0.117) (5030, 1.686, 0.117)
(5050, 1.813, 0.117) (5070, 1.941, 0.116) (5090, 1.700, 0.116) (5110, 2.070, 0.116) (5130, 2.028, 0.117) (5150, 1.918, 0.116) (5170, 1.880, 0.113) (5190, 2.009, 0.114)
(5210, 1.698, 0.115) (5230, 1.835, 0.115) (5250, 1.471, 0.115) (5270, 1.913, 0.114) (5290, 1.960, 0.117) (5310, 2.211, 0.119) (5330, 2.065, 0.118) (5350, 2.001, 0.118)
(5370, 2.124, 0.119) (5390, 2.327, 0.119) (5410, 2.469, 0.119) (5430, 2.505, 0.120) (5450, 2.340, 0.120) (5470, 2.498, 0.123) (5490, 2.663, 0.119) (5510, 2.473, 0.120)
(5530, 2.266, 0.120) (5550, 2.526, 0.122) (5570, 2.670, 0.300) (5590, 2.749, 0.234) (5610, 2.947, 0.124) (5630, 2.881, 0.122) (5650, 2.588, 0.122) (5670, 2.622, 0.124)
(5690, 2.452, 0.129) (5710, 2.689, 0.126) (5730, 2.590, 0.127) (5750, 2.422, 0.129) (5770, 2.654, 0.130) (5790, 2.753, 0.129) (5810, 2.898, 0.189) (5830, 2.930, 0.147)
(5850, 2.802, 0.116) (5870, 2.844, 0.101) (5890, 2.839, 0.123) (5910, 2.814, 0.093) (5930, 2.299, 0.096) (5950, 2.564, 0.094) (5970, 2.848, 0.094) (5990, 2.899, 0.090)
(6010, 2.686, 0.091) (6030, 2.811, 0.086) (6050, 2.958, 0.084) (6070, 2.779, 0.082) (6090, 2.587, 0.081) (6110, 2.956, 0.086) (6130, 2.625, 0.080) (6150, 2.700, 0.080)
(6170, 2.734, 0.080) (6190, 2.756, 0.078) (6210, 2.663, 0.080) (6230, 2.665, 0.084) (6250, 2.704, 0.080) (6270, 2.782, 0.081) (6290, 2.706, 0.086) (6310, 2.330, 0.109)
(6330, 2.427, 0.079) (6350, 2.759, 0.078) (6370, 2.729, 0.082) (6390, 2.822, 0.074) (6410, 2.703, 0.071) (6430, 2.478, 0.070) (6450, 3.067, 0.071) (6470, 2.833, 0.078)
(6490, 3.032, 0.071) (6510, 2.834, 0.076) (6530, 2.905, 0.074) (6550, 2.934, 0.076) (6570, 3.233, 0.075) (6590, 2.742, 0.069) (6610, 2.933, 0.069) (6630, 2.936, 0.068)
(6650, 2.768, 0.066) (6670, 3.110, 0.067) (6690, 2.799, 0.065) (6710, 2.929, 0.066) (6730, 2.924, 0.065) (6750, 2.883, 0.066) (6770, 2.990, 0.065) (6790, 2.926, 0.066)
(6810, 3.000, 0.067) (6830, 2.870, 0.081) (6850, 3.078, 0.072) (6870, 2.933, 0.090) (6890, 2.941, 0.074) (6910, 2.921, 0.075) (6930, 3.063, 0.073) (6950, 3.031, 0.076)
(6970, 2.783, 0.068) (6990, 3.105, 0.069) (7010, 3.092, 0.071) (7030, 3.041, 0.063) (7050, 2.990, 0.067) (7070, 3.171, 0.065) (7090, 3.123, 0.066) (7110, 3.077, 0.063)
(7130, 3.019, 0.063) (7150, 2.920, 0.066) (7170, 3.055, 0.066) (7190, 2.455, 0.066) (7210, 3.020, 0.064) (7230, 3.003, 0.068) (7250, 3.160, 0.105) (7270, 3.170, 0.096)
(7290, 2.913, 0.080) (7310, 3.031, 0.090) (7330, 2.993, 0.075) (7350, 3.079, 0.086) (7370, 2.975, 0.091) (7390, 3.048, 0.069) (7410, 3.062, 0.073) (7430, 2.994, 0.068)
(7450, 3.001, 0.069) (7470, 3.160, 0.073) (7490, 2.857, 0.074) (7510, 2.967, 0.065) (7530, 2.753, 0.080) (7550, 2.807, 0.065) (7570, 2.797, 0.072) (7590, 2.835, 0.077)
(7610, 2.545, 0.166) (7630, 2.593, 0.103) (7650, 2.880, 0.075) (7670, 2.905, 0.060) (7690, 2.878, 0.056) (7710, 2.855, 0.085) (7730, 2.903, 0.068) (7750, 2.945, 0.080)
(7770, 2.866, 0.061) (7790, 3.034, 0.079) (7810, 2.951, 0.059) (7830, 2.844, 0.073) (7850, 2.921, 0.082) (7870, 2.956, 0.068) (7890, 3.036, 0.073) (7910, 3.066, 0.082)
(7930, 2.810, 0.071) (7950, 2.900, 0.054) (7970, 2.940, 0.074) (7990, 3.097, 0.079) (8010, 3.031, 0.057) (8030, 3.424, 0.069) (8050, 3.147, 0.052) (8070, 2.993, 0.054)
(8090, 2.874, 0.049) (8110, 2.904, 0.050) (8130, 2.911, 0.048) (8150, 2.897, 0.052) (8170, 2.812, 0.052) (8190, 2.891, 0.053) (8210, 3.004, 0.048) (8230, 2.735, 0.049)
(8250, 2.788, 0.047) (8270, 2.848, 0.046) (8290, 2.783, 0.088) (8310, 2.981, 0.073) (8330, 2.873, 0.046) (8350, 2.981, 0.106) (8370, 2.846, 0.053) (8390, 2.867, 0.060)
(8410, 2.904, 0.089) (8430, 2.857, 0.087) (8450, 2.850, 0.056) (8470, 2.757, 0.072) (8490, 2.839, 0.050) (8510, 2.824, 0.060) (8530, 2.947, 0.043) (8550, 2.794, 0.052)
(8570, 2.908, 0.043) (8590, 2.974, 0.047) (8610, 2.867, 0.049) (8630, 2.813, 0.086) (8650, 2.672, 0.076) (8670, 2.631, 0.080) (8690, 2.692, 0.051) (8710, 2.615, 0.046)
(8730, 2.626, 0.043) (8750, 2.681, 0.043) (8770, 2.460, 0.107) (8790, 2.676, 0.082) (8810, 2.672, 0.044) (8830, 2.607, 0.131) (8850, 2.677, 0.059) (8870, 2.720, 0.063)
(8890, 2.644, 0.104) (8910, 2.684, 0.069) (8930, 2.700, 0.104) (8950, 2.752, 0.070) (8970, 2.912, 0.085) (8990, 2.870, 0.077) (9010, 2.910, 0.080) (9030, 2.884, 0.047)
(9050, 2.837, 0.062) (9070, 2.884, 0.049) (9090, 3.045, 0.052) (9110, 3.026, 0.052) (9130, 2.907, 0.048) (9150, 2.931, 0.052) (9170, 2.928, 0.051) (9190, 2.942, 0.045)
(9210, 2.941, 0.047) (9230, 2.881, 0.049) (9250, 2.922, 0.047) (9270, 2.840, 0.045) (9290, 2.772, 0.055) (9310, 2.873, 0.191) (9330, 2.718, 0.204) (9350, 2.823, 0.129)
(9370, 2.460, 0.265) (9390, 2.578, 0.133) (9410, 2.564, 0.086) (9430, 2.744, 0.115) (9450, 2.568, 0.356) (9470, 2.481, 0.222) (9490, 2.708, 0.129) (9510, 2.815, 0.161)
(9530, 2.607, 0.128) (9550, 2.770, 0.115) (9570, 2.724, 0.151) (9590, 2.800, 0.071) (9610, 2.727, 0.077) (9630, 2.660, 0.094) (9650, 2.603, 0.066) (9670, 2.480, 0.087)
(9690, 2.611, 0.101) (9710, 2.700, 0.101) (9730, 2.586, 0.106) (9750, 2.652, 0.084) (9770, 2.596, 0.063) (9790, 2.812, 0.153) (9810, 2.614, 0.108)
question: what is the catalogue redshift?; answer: 0.220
